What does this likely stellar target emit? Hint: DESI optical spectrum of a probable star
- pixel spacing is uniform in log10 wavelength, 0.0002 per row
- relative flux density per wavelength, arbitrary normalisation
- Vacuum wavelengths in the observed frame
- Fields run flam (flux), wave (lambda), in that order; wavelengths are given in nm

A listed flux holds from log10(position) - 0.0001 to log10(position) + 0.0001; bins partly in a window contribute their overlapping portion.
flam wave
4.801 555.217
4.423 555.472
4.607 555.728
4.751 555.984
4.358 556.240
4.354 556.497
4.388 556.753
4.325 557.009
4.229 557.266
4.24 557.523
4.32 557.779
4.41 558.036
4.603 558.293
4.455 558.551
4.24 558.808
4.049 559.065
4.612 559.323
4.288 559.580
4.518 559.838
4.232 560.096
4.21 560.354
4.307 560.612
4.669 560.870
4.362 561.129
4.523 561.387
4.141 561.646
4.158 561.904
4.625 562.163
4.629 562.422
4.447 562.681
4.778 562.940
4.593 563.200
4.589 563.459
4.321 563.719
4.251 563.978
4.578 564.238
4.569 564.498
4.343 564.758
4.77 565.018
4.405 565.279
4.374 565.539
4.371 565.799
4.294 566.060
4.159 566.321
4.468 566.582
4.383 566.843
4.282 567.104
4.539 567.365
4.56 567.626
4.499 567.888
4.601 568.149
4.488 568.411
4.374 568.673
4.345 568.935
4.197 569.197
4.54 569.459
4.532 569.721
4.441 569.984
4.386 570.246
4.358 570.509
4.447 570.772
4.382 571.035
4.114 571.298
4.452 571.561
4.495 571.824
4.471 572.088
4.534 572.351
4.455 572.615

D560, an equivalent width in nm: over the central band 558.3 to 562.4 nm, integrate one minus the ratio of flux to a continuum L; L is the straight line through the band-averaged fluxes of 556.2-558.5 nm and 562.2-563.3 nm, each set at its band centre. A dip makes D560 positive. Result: 0.11 nm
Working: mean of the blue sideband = 4.36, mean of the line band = 4.37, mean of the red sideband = 4.61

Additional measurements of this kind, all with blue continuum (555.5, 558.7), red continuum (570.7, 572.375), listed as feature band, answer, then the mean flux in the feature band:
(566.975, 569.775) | -0.03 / 4.45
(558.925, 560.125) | 0.02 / 4.35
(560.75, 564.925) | -0.06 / 4.48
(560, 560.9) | 0.02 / 4.33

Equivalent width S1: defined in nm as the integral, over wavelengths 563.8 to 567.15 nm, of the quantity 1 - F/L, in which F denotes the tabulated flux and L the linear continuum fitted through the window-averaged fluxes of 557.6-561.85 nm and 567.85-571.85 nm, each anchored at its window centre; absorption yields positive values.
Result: -0.010 nm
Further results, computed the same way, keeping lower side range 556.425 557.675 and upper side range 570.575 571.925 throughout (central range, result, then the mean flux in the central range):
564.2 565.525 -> -0.05 nm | 4.51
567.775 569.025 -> -0.03 nm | 4.46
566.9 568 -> -0.03 nm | 4.46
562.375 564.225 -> -0.08 nm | 4.51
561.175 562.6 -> -0.03 nm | 4.42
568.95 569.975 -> -0.01 nm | 4.42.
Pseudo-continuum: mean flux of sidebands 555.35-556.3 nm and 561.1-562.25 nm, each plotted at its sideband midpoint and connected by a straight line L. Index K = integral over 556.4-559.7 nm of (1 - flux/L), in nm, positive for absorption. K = 0.09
